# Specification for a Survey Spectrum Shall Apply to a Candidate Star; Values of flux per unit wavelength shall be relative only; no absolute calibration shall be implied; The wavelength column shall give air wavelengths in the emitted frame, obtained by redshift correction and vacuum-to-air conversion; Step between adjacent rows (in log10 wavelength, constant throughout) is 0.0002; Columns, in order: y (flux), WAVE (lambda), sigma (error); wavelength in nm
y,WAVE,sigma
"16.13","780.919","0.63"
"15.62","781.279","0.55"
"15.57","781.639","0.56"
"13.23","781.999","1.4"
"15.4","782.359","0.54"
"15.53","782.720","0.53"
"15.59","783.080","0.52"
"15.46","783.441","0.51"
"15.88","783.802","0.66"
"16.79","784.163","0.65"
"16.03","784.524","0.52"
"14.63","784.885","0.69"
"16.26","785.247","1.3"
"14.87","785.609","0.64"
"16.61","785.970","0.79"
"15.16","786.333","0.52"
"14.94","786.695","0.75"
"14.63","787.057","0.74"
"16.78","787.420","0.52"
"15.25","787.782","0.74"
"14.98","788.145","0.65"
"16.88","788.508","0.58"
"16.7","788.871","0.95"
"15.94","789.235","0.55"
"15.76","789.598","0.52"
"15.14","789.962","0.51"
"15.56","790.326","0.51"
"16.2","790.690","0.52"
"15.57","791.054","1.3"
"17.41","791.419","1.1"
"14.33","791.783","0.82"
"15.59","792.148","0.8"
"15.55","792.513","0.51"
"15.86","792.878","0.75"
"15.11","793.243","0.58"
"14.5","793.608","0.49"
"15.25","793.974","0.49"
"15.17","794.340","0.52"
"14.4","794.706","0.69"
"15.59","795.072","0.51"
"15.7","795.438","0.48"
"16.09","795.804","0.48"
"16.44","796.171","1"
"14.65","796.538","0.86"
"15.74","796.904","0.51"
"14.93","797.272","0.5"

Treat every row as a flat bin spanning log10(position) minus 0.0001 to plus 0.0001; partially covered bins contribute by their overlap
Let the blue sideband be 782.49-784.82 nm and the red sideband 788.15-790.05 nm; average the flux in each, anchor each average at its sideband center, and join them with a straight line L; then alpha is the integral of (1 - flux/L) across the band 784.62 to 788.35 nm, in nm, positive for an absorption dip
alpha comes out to 0.11 nm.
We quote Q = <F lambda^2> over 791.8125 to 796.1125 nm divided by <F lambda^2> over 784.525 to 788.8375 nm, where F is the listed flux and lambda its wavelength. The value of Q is 1.0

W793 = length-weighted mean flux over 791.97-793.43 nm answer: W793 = 15.5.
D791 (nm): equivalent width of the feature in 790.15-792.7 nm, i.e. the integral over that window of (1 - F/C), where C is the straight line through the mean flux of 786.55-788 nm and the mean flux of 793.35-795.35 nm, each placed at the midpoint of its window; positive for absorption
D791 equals -0.095 nm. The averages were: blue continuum 15.4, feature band 15.7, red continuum 15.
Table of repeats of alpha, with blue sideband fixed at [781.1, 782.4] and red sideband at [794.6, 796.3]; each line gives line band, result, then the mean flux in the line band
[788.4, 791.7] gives -0.15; 16.1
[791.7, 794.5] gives 0.06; 15.2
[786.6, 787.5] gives -0.01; 15.3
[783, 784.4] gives -0.09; 16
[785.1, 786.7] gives -0.05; 15.6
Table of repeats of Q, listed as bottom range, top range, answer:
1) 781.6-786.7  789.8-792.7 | 1.03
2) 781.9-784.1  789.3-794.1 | 1.04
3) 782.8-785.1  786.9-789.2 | 1.02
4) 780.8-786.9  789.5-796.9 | 1.02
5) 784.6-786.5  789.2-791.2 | 1.02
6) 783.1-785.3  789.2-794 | 1.00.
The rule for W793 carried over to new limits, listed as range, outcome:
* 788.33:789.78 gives 16.3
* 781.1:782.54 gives 14.9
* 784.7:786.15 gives 15.6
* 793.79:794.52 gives 15.2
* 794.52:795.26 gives 15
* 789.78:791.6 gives 16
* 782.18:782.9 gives 15.5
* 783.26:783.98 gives 15.7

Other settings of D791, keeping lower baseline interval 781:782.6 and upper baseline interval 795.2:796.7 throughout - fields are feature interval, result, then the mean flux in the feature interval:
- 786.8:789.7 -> -0.09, 15.8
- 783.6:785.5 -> -0.09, 15.9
